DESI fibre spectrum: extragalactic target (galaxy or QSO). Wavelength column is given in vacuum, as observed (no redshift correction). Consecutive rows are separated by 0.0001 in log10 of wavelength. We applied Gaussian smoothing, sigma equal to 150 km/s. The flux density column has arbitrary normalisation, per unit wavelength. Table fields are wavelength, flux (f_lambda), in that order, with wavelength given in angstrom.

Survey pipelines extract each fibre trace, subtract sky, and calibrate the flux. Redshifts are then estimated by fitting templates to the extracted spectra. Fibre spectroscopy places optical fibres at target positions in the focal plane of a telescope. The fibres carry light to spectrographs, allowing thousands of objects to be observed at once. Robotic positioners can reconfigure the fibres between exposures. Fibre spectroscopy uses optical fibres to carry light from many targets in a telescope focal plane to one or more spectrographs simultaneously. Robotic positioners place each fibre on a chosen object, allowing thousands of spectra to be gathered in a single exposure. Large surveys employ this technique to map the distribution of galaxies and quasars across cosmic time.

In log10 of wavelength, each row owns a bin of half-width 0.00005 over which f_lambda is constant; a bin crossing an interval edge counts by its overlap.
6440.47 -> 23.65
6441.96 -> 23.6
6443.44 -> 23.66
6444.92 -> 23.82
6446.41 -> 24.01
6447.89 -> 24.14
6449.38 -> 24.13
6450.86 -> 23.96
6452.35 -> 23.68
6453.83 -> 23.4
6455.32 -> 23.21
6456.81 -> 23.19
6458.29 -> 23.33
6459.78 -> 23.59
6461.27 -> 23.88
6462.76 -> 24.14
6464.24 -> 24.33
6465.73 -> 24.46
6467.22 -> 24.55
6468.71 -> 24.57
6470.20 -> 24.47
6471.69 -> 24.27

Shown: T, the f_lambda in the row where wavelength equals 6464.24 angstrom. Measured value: 24.33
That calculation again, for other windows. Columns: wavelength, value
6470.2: 24.47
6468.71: 24.57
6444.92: 23.82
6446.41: 24.01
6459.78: 23.59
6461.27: 23.88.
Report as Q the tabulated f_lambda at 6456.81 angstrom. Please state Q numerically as 23.19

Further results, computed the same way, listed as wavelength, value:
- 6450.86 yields 23.96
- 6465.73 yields 24.46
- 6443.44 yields 23.66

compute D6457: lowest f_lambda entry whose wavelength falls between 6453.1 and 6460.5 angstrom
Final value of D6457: 23.19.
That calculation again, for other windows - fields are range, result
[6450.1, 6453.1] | 23.68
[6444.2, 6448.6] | 23.82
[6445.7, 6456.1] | 23.21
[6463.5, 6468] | 24.33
